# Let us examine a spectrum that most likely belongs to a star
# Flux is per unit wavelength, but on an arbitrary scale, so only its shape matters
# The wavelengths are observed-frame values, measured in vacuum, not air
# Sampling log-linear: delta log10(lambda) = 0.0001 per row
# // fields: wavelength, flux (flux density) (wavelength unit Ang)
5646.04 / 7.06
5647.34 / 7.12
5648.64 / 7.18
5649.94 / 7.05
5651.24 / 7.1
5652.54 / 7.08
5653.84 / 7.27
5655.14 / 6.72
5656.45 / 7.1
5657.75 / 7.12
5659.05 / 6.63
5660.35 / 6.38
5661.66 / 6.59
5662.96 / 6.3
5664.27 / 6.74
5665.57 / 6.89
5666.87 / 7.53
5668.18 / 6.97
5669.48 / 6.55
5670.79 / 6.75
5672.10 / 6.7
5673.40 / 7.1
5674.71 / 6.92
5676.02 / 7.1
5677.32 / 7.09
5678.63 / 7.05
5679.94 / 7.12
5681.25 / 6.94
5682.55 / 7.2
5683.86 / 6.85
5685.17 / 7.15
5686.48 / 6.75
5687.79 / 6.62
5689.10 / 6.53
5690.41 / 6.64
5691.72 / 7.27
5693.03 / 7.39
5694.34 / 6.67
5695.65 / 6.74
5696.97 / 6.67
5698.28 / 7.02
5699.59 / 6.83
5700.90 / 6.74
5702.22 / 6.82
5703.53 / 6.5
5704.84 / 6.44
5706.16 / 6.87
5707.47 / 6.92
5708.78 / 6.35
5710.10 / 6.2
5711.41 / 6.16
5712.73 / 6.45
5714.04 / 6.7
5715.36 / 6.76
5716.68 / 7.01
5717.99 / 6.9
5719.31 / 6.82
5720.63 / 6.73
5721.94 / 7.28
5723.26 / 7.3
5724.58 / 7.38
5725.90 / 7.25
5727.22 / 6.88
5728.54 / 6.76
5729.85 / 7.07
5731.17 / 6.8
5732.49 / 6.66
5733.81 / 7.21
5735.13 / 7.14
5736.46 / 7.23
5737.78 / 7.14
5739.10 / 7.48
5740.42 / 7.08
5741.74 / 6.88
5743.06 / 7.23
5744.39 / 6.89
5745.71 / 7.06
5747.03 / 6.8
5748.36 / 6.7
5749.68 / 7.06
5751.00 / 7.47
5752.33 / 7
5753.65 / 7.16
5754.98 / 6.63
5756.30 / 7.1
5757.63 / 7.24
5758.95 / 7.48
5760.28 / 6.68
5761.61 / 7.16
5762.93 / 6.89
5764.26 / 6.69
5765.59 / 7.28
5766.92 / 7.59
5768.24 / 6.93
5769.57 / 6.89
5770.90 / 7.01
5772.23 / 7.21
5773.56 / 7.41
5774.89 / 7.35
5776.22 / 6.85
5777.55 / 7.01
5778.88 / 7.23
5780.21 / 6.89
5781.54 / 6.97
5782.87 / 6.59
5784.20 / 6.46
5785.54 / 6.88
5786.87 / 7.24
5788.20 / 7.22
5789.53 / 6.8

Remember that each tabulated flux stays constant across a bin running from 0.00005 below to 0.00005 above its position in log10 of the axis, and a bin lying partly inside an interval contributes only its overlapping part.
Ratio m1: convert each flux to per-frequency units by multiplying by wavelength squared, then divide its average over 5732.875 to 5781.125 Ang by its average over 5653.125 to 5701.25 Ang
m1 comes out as 1.1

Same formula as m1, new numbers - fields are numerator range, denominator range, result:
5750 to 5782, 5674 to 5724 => 1.06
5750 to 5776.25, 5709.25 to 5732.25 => 1.05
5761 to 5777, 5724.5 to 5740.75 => 1.02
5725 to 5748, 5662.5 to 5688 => 1.04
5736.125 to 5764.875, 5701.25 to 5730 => 1.05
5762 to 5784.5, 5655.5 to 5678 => 1.07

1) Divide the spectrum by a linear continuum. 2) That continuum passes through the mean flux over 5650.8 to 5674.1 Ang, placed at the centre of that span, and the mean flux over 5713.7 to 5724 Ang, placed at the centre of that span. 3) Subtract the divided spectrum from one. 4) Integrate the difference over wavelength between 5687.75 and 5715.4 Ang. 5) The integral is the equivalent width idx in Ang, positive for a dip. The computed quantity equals 0.9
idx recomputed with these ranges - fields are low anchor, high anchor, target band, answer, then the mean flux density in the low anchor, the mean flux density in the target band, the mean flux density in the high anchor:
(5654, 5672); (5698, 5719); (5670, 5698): -0.75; 6.8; 6.91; 6.66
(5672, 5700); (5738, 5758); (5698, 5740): 0.76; 6.93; 6.87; 7.05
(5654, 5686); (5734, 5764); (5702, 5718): 0.87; 6.9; 6.61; 7.06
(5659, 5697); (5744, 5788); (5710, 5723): 0.37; 6.87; 6.74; 7.03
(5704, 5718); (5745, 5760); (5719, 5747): -0.89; 6.6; 7.06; 7.06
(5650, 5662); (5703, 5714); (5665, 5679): -0.38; 6.9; 6.97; 6.5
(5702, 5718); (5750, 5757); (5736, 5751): -0.22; 6.61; 7.07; 7.07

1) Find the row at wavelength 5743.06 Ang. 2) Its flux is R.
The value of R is 7.23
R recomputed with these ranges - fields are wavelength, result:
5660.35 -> 6.38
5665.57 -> 6.89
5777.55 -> 7.01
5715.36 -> 6.76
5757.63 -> 7.24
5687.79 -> 6.62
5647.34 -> 7.12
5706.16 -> 6.87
